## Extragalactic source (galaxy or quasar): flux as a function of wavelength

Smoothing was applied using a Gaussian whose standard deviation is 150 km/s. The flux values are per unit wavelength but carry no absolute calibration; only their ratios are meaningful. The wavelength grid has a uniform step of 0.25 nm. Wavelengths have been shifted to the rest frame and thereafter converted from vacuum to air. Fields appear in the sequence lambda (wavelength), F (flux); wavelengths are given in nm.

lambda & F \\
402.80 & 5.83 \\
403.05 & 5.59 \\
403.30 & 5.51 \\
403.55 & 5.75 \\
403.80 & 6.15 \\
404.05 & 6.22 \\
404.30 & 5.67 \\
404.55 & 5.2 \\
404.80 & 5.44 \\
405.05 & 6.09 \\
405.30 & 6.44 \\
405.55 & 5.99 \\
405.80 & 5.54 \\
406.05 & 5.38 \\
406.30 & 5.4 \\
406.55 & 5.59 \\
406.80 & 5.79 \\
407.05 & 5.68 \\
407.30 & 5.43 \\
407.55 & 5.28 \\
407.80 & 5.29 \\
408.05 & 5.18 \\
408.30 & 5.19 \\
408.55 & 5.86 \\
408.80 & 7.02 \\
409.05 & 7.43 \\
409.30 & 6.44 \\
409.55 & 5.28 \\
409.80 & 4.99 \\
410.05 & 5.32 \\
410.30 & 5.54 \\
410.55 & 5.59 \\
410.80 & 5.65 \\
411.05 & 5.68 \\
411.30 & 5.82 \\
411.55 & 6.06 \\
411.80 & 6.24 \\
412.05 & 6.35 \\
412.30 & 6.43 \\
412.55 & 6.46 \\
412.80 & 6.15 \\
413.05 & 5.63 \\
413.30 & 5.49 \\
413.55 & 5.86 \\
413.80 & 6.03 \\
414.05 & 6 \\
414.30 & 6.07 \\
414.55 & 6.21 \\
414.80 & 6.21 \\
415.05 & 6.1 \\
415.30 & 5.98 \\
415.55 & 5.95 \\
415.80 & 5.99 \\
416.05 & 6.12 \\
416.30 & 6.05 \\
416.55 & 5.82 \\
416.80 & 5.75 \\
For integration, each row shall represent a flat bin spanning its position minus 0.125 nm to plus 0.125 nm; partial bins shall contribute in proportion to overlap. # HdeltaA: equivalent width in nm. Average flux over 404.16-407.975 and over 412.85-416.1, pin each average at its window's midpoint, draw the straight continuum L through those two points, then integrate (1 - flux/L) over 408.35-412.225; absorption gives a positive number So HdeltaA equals -0.10 nm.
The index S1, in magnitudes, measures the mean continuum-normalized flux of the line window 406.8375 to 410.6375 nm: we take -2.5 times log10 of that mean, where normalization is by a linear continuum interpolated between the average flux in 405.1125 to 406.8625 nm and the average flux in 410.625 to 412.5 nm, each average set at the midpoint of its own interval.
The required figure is 0.03 mag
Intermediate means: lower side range 5.74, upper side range 6.04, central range 5.7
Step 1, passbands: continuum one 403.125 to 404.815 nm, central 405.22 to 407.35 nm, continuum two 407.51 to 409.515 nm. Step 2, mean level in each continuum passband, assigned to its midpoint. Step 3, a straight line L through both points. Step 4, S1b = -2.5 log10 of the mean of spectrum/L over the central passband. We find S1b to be 0.03 mag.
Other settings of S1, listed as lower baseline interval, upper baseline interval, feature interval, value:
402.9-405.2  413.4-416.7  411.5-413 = -0.055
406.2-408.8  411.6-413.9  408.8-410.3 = -0.039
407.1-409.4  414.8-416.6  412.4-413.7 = 0.008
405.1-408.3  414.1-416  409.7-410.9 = 0.072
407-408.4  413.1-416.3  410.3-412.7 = -0.059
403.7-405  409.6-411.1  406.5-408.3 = 0.030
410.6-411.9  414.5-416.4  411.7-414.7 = -0.021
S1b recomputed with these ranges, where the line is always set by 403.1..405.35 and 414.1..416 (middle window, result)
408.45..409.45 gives -0.13 mag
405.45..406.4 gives 0.05 mag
